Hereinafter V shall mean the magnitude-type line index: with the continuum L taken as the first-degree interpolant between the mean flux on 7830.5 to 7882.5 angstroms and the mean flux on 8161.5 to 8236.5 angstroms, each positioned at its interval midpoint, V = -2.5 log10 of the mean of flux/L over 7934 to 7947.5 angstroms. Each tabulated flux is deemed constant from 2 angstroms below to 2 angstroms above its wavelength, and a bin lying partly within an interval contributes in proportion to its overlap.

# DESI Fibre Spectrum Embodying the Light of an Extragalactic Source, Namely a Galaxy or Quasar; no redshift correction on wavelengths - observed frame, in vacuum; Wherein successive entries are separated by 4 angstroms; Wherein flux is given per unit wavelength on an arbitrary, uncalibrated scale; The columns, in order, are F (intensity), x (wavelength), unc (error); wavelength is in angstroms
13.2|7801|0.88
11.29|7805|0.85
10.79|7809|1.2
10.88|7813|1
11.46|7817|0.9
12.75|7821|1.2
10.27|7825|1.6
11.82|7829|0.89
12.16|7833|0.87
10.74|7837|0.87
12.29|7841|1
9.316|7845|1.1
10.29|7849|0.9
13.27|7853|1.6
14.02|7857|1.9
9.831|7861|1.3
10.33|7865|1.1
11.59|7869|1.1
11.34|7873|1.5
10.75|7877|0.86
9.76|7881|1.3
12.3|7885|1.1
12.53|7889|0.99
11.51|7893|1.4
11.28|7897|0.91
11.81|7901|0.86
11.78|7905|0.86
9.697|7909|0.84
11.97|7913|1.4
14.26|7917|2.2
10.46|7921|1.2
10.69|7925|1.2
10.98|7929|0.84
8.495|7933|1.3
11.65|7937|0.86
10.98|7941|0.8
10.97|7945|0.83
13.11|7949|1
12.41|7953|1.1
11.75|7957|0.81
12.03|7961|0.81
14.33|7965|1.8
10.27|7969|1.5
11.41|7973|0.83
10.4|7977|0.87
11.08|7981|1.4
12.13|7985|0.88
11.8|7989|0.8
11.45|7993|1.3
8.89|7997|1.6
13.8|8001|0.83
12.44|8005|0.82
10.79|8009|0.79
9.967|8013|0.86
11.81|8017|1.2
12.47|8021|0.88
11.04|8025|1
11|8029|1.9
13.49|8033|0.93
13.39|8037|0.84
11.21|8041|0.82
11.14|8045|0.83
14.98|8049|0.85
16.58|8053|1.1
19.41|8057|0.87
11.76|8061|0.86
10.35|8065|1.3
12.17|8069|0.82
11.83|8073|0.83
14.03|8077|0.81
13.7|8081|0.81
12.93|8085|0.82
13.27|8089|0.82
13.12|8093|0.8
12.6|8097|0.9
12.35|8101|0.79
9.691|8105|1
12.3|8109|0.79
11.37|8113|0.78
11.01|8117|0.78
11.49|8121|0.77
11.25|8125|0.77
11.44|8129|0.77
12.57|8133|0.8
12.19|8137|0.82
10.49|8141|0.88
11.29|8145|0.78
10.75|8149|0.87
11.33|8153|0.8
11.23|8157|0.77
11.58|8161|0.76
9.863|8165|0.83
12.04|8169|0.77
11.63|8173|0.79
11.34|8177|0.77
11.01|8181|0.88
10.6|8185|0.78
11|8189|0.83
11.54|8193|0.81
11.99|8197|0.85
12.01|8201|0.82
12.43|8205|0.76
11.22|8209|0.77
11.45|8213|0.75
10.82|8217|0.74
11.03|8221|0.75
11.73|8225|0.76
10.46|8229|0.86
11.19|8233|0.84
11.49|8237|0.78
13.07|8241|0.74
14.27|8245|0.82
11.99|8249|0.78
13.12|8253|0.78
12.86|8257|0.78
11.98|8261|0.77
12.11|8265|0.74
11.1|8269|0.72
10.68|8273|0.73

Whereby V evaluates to 0.02 mag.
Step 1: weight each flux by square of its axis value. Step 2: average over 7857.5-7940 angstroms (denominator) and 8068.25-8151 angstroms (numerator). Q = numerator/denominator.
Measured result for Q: 1.13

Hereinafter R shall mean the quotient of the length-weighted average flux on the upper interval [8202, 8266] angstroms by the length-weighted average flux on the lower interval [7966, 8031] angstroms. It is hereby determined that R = 1.05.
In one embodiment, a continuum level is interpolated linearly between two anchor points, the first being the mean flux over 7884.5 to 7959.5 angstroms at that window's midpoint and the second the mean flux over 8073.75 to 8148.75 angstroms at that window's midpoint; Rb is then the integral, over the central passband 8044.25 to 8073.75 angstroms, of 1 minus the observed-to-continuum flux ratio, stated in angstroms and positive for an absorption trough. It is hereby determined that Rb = -4.5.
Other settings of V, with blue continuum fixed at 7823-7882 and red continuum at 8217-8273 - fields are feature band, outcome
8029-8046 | -0.061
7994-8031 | 0.014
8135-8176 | 0.050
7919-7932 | 0.080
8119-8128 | 0.032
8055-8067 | -0.192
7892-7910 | 0.002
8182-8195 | 0.075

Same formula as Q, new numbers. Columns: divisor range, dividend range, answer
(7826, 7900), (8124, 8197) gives 1.07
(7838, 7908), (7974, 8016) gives 1.02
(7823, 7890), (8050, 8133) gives 1.19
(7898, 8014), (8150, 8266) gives 1.08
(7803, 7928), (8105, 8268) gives 1.10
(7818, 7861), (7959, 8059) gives 1.11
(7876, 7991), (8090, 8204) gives 1.06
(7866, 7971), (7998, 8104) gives 1.14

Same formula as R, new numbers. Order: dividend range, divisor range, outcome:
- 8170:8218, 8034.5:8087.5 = 0.86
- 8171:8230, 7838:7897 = 1.00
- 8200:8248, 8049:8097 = 0.87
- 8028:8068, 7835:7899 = 1.18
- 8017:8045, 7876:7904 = 1.05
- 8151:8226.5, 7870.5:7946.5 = 1.01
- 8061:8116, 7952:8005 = 1.05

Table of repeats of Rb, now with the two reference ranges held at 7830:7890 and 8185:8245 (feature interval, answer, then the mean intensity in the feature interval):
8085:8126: -1.4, 11.9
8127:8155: 0.3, 11.4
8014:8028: -0.2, 11.6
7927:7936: 1.1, 9.95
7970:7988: 0.3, 11.2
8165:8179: 0.2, 11.4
